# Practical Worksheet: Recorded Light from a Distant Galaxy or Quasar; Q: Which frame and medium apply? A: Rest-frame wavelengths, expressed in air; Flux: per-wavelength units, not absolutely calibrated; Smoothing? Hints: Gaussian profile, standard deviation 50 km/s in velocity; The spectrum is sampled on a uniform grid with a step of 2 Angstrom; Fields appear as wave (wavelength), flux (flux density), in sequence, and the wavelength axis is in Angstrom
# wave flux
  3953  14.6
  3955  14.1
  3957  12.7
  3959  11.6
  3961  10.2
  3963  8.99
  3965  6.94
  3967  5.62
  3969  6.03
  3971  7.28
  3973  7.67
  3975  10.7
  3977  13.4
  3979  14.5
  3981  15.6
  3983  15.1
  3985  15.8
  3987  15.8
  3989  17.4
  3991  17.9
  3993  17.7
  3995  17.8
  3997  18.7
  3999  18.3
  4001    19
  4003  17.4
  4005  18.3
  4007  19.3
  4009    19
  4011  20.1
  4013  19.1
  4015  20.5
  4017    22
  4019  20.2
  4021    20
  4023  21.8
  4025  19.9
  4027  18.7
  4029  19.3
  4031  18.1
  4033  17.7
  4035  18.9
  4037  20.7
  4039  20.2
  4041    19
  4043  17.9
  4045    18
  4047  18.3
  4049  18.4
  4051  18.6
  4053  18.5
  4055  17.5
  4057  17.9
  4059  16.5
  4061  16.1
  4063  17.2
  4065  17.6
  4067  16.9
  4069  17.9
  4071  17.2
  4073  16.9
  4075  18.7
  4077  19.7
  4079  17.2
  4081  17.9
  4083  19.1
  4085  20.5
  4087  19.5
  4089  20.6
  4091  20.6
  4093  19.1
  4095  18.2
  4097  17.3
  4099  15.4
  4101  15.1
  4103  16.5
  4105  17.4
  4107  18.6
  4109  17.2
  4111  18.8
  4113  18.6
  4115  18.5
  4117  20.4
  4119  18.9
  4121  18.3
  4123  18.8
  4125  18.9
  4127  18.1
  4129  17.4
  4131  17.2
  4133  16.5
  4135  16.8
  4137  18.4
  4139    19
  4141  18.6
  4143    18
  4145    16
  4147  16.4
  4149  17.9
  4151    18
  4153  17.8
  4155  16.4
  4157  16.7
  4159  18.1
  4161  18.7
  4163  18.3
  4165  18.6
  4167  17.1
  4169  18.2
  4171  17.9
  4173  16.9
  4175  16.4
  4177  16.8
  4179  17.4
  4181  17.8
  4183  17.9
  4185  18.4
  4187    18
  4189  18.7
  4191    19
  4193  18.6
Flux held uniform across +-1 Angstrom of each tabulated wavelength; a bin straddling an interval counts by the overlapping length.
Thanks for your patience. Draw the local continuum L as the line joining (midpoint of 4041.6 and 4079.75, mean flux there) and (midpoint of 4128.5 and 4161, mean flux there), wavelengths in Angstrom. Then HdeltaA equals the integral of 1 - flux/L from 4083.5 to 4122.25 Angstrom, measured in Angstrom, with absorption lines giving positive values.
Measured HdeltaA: -1.7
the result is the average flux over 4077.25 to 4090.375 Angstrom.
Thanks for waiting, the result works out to 19.2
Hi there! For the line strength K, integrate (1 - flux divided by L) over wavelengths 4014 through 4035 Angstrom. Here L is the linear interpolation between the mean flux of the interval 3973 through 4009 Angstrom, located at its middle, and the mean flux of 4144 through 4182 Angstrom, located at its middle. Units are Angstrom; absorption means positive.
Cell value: -4.0 Angstrom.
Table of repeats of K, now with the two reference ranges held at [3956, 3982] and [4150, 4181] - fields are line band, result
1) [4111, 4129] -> -3.3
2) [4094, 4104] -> -1.0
